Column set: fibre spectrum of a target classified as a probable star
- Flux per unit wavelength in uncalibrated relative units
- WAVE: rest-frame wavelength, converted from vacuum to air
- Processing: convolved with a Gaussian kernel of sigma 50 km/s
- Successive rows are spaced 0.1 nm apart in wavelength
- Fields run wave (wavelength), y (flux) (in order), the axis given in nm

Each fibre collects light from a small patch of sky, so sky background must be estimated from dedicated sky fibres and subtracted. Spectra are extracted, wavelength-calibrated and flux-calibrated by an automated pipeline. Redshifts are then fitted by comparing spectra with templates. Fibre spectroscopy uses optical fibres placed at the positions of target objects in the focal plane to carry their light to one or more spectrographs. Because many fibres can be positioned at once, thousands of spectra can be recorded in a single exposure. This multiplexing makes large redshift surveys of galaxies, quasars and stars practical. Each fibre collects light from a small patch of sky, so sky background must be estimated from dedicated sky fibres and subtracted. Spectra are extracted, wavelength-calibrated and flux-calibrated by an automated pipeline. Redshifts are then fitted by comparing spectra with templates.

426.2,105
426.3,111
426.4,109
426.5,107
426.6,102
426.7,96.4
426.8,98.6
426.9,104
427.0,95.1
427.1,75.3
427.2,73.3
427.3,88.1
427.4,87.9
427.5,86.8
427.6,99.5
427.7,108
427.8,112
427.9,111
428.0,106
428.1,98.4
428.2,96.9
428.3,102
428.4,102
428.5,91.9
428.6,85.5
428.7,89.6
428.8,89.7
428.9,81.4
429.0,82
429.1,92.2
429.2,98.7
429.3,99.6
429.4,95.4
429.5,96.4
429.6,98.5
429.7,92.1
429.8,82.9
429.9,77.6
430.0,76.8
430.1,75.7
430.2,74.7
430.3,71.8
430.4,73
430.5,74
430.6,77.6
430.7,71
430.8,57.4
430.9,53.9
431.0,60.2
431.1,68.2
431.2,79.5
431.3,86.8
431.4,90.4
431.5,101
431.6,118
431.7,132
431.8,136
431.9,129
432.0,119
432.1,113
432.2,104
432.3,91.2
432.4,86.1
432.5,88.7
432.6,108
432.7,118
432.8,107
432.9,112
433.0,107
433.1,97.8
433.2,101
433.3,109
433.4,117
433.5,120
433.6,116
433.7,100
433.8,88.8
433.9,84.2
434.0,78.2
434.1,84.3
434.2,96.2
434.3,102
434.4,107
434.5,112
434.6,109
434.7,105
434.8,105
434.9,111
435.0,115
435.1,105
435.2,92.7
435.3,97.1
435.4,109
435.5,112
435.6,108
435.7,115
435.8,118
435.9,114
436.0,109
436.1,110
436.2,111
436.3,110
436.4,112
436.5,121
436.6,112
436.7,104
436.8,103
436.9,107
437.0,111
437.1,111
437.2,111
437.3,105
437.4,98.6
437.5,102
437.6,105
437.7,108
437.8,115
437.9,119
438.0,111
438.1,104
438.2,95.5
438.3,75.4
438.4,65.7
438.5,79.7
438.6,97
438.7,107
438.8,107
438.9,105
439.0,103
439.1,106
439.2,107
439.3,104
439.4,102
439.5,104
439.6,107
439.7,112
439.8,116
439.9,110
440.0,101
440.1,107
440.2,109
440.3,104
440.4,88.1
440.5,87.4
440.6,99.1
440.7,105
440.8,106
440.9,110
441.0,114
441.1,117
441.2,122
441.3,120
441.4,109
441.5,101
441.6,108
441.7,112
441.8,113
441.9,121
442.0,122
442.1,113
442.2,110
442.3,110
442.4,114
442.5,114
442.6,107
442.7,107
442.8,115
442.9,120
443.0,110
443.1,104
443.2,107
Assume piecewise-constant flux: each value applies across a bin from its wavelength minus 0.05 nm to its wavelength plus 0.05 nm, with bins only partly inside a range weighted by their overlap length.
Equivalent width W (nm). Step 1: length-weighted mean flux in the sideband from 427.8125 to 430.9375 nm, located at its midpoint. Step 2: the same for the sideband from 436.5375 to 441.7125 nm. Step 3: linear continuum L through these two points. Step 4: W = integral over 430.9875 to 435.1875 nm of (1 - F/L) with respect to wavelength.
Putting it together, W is -0.43 nm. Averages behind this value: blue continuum 86.8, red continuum 105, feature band 103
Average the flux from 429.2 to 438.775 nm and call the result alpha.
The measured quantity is 99.5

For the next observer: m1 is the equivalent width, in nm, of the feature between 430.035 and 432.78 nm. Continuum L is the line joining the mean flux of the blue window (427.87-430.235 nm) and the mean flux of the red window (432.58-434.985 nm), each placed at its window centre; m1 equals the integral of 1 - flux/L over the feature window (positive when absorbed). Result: 0.19 nm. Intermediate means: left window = 91.5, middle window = 91.1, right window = 104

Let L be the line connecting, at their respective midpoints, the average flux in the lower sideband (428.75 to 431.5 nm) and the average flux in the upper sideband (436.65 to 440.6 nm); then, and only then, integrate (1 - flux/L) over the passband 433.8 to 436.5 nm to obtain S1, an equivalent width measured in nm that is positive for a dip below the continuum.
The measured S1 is -0.316 nm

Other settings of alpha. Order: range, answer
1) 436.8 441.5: 104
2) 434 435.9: 105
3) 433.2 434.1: 101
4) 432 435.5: 103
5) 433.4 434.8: 101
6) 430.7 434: 99.2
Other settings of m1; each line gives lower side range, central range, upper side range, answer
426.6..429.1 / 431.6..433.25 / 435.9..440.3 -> -0.17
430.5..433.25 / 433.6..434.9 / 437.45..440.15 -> 0.00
